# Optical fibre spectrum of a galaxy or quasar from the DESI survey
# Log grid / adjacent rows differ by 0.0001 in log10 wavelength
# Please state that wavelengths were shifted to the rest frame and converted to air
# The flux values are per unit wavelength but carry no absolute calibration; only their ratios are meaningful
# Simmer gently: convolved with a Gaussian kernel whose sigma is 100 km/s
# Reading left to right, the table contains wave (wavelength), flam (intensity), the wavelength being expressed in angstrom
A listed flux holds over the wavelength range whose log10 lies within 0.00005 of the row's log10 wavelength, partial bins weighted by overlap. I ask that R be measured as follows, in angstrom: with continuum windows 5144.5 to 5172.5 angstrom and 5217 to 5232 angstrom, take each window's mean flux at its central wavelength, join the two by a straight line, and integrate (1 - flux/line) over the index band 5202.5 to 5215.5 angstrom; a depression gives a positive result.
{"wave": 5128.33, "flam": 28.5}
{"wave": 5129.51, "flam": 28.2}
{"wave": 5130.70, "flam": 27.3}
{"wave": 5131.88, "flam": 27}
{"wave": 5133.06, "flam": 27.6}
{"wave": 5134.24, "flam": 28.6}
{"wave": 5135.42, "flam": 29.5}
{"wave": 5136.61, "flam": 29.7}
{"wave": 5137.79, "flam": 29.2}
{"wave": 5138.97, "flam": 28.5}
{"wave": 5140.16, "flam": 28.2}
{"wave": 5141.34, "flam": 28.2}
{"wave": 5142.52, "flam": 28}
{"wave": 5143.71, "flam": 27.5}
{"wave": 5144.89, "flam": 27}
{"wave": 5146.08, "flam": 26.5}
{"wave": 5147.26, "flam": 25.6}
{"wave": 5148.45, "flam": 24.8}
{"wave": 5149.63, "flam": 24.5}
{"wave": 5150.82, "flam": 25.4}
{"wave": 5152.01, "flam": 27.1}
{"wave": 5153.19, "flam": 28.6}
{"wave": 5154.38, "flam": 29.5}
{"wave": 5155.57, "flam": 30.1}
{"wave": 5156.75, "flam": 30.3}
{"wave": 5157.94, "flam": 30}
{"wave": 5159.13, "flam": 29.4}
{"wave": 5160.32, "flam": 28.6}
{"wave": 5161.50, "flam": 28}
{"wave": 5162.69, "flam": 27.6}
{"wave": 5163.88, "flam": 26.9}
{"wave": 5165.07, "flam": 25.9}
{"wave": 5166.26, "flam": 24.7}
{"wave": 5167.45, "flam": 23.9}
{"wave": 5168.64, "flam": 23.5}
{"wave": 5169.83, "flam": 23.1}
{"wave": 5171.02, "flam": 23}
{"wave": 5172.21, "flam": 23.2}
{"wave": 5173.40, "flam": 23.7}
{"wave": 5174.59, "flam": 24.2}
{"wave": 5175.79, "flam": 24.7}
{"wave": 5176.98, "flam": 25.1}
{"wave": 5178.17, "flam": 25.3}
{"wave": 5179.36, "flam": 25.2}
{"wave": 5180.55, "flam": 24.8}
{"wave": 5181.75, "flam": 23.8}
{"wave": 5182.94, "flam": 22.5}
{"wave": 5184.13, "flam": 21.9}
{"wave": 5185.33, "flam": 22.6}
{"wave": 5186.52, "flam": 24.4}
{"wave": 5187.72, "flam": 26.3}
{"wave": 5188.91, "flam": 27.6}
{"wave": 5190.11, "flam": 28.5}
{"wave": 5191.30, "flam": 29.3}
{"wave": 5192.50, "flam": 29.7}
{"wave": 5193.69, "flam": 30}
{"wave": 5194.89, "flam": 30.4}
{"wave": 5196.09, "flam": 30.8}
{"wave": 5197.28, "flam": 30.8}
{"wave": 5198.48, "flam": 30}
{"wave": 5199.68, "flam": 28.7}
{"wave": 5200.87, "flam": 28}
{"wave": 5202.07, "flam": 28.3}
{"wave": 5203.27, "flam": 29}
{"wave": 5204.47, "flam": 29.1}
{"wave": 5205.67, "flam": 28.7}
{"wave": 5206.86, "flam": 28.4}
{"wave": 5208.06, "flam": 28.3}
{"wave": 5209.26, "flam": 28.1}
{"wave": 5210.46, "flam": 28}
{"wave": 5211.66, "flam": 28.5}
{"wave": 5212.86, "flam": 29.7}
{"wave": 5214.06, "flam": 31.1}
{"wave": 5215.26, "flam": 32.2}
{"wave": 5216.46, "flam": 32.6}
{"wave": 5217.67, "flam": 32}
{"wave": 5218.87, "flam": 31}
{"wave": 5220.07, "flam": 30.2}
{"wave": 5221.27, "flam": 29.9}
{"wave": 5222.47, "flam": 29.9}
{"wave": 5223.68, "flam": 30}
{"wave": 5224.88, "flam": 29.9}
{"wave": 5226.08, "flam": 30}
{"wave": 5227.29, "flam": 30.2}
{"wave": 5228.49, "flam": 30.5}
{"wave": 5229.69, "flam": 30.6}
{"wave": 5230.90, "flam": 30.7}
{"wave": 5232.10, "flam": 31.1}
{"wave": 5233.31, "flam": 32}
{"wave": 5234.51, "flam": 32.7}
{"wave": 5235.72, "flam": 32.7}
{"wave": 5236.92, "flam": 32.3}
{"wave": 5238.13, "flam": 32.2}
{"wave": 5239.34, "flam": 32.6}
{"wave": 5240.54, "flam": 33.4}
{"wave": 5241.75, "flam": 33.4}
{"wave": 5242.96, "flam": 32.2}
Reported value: 0.2 angstrom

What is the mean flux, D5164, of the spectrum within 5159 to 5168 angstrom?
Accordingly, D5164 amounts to 26.8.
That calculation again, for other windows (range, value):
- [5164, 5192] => 24.7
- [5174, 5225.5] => 28.1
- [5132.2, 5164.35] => 28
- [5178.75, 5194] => 25.8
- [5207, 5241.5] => 30.8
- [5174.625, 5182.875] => 24.6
